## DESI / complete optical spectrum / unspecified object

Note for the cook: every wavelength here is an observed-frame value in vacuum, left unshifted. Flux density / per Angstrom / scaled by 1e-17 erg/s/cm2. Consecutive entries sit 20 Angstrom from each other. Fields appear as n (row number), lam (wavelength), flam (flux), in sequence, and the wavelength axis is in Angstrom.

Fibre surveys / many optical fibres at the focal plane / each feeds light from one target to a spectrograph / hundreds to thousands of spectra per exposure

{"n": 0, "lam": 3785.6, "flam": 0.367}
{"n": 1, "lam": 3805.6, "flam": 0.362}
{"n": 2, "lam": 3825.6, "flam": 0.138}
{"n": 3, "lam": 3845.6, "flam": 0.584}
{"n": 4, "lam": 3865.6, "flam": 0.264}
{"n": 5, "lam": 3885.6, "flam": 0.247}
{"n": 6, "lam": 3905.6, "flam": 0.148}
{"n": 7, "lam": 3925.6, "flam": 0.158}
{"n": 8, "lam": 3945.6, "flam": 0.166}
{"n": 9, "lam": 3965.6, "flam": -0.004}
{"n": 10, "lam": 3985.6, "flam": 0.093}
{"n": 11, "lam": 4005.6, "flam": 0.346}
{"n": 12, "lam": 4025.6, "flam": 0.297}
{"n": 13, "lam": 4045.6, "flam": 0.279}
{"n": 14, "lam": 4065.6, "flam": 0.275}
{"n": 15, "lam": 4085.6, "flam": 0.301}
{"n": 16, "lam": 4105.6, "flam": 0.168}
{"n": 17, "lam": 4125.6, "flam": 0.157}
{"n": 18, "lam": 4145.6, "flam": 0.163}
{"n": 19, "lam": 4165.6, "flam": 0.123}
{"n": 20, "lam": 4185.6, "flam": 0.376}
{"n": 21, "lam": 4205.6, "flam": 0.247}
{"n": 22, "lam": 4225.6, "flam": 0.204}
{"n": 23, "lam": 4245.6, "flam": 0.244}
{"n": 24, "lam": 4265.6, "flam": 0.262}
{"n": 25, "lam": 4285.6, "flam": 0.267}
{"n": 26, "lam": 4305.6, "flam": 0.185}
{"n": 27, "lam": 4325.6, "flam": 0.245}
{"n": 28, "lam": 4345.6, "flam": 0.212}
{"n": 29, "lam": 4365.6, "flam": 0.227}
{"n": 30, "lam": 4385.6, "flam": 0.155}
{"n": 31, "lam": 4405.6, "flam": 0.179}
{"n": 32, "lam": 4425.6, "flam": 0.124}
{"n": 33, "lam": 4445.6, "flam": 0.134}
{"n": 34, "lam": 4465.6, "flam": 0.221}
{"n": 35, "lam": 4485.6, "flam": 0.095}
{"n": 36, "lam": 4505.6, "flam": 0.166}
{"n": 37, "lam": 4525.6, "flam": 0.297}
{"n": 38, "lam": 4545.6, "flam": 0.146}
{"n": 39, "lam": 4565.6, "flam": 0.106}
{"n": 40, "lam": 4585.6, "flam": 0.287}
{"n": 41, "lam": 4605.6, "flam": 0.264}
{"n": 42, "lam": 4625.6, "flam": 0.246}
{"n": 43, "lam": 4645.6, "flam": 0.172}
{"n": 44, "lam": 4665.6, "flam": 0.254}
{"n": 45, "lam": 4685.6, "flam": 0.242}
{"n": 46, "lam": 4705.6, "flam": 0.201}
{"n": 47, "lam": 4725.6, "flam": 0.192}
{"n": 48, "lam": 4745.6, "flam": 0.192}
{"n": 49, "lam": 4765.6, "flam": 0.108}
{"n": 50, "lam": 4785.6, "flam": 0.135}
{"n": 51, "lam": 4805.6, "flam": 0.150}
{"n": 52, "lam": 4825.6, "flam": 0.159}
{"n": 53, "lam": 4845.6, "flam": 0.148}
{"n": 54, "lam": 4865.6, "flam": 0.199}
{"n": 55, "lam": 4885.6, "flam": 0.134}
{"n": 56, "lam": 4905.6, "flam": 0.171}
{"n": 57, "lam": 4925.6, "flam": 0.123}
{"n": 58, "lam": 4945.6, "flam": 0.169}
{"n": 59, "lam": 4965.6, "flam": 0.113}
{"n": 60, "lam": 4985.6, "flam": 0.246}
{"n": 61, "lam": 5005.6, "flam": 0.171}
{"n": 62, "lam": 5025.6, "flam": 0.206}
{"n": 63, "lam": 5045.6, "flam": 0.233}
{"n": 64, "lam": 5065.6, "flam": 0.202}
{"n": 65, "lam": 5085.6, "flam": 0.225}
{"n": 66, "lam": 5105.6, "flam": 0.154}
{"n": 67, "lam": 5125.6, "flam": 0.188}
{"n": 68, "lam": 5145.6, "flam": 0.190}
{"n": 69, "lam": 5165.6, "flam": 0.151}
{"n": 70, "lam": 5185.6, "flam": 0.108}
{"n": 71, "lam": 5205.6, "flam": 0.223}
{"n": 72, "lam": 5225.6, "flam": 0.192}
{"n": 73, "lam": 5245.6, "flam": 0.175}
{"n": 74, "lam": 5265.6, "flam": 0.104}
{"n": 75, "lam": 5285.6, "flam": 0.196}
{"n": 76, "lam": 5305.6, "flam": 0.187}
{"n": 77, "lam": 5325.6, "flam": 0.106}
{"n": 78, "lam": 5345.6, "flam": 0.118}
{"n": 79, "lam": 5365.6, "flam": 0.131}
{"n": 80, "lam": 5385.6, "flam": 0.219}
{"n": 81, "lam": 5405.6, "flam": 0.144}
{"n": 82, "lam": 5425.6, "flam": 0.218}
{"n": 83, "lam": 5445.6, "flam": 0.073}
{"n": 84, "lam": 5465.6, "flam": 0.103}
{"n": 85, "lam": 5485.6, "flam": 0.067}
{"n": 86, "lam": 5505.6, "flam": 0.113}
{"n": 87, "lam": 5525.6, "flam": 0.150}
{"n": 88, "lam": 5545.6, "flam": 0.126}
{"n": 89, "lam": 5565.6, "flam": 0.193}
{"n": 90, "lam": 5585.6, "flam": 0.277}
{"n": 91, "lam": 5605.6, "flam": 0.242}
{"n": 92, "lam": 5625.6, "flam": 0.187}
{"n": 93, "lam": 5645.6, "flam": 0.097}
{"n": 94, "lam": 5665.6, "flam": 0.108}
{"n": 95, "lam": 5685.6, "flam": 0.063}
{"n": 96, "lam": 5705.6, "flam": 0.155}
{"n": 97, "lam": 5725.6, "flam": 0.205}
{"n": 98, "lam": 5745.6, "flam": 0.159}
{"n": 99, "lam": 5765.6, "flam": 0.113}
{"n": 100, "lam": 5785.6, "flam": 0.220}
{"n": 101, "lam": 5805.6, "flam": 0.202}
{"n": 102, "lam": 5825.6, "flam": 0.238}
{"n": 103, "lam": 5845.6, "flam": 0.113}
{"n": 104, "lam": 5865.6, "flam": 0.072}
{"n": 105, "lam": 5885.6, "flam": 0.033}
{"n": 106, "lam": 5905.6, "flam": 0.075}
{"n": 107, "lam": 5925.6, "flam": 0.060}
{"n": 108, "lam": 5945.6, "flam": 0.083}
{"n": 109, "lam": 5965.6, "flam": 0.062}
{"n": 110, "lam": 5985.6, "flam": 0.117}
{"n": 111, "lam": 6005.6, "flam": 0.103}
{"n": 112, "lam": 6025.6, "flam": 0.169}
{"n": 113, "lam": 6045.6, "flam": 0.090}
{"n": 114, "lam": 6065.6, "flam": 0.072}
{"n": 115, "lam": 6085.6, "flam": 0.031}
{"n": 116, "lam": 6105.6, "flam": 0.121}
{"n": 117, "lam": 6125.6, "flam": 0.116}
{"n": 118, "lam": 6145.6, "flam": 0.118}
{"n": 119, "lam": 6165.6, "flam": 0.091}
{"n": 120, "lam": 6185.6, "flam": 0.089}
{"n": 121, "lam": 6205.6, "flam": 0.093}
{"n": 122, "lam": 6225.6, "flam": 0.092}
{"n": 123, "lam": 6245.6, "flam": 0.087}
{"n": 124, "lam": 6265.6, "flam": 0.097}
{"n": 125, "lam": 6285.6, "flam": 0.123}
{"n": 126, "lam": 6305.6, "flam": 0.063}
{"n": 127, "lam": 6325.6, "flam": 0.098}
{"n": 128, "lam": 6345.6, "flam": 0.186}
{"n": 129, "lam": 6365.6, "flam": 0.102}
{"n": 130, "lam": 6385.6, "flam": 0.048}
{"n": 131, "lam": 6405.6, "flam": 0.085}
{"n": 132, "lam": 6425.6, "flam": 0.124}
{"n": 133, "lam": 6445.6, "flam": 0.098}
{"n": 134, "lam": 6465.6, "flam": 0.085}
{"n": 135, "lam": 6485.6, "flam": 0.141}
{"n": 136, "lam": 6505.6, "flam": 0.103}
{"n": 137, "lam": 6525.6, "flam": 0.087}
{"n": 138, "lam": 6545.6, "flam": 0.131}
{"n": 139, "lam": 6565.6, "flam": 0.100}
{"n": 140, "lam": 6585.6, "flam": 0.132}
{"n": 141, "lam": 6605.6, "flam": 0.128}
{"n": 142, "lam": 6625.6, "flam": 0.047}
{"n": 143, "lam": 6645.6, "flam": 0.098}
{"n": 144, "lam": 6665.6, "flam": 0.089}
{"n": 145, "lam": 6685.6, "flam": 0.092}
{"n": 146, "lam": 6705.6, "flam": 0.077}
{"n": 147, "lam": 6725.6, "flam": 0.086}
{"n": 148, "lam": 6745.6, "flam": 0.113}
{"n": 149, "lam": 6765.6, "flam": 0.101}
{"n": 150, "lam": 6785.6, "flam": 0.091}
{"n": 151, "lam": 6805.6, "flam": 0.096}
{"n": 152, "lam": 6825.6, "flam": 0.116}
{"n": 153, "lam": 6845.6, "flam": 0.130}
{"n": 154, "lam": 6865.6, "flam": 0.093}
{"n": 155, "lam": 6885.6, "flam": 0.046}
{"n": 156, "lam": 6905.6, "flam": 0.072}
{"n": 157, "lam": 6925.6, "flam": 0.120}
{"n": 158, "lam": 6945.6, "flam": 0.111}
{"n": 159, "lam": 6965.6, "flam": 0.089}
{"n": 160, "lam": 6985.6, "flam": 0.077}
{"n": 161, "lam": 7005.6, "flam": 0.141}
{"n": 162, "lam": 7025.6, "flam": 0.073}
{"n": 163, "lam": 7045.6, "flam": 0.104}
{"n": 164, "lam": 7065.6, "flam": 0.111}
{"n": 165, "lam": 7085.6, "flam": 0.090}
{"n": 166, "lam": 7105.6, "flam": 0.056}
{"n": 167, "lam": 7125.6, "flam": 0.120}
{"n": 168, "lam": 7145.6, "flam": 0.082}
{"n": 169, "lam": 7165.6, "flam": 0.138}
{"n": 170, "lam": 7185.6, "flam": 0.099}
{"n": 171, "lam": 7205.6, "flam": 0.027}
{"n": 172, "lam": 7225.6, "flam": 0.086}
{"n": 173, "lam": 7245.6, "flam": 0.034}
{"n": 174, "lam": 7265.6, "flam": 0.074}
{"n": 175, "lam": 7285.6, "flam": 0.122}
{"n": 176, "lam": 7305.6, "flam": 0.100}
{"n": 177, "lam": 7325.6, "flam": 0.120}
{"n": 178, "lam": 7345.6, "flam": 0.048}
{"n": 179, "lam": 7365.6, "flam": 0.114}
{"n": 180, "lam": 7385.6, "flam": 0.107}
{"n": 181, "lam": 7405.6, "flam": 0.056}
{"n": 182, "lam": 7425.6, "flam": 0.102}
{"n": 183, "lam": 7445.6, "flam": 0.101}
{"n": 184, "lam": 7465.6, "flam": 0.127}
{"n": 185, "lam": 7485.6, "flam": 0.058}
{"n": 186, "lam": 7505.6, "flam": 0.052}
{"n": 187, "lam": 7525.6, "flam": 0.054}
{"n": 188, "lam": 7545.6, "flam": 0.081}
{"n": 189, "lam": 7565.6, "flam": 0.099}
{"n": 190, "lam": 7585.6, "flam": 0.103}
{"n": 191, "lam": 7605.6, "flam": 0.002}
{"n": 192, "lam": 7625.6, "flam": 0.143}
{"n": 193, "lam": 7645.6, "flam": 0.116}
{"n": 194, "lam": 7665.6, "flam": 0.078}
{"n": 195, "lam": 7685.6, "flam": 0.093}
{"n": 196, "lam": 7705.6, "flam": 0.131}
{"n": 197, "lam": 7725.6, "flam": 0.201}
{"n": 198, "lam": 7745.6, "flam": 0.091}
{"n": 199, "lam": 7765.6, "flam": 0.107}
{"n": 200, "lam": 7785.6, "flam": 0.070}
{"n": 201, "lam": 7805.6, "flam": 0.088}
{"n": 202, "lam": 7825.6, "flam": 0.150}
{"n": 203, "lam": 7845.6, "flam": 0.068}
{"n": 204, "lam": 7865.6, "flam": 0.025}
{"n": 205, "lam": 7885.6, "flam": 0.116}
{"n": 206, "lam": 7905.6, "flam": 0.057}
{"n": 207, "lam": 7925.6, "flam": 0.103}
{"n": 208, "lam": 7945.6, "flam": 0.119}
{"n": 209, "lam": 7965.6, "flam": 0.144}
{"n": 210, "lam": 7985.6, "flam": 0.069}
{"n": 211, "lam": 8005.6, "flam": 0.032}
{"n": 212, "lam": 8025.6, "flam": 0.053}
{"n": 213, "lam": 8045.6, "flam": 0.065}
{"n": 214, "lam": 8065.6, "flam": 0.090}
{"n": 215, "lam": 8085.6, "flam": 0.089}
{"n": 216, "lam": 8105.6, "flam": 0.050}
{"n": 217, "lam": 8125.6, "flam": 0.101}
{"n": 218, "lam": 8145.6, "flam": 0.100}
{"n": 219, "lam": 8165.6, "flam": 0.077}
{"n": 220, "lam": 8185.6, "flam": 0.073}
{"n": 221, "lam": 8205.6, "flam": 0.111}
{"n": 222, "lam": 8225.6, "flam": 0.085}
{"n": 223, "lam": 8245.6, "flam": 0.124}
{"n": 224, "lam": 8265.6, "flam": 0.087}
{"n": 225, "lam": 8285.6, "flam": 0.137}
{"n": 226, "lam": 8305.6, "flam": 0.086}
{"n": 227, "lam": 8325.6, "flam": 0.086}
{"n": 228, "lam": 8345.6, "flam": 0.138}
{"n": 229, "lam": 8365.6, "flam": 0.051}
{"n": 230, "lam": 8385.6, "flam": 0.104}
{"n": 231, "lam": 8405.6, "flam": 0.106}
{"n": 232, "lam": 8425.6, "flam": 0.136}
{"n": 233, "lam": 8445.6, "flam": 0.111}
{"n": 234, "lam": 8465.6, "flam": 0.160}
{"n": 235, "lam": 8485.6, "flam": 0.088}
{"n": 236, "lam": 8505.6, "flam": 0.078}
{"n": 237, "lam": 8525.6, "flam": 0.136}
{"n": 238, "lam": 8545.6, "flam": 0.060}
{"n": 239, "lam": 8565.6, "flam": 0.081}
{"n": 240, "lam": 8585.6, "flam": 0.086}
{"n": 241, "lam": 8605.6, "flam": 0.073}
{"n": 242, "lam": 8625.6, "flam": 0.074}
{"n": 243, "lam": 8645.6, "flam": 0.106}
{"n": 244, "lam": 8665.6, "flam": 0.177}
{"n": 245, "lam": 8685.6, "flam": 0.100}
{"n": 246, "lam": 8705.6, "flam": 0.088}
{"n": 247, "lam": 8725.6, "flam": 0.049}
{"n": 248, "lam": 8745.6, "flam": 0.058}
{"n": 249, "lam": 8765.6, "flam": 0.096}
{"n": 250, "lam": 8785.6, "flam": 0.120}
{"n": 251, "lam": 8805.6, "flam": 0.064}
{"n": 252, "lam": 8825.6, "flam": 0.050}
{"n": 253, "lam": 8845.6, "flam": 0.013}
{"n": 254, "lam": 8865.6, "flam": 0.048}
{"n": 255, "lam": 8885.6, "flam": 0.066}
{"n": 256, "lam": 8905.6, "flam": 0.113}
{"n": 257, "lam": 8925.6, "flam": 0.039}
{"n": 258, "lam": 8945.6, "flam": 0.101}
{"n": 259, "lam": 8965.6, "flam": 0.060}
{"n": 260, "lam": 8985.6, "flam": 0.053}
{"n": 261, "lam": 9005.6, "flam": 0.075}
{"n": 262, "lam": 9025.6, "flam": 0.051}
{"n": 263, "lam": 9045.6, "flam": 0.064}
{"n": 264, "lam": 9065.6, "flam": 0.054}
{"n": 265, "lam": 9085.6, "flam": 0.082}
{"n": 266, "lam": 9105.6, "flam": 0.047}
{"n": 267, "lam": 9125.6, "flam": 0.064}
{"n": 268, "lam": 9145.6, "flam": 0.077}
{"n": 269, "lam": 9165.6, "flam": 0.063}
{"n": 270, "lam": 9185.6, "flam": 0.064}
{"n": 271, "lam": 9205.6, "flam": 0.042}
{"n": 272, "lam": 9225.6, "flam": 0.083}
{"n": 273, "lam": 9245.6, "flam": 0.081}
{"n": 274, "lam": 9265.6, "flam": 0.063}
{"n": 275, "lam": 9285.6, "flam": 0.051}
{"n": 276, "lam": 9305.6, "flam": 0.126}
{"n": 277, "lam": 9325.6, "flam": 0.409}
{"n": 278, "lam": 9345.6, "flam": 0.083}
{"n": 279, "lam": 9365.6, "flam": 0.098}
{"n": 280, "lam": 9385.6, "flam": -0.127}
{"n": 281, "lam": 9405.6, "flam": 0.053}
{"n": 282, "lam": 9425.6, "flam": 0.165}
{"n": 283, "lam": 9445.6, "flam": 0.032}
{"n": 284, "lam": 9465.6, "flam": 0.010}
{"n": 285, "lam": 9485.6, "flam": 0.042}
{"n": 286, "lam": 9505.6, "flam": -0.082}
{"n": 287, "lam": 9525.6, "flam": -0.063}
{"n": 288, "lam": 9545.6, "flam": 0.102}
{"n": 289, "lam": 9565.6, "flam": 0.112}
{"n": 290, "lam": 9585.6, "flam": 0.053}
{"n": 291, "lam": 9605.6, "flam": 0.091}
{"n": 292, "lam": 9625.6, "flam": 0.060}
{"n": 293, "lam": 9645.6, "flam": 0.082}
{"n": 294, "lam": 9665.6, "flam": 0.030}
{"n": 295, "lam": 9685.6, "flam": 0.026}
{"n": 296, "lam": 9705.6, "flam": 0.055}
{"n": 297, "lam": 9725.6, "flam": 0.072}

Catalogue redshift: 0.70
